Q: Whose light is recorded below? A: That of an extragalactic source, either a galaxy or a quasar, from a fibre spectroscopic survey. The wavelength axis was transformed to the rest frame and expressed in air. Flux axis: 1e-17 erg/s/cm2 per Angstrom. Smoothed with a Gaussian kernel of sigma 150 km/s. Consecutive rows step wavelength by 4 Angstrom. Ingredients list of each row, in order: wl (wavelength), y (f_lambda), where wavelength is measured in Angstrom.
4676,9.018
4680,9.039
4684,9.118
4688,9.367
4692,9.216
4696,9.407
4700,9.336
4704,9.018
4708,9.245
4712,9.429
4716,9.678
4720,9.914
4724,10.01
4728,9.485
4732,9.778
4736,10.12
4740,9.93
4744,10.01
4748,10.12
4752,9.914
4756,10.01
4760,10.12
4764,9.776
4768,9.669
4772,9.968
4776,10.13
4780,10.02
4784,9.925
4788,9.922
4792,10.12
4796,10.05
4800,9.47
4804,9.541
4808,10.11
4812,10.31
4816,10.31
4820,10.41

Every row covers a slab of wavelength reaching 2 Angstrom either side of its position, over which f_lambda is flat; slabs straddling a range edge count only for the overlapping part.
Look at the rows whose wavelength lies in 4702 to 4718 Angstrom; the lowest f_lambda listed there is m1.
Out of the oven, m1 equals 9.018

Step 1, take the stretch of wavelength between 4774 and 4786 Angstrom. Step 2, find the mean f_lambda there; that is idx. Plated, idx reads 10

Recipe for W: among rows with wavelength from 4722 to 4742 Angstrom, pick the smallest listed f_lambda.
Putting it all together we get 9.485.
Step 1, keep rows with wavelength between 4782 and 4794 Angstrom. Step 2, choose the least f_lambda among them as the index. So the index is 9.922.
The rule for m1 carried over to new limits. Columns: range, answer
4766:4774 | 9.669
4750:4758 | 9.914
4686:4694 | 9.216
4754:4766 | 9.776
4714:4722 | 9.678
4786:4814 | 9.47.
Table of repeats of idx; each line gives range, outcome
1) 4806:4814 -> 10.2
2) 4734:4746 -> 10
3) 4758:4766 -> 9.95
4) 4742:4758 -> 10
